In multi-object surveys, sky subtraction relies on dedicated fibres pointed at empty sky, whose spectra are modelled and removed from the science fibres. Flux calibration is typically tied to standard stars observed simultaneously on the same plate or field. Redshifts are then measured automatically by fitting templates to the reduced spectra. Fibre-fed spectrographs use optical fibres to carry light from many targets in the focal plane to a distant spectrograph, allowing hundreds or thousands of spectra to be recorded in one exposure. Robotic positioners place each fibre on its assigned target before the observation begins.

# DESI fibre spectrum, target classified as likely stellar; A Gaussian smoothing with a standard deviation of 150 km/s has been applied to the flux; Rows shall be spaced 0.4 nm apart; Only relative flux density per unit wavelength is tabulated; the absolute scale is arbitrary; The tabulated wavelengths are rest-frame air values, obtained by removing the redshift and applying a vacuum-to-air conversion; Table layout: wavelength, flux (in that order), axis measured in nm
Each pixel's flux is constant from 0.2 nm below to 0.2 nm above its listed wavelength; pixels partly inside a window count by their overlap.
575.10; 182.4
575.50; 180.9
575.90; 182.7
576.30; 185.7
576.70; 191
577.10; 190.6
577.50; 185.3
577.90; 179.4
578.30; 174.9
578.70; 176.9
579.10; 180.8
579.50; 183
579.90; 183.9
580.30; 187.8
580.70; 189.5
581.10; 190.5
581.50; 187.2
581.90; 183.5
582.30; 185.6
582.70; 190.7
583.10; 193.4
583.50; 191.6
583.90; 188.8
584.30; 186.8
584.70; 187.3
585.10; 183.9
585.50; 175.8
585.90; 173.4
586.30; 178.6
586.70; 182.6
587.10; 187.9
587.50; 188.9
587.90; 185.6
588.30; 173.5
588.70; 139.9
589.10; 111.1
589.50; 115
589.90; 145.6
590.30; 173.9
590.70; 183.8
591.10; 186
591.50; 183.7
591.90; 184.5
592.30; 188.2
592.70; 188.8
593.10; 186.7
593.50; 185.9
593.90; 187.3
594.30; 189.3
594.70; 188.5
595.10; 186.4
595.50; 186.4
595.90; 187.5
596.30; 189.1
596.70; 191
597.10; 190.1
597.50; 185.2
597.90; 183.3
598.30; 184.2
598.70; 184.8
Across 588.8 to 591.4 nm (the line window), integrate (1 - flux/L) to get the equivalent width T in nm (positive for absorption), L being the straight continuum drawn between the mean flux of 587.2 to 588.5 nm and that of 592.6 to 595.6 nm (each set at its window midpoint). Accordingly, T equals 0.44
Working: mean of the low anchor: 183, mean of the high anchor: 187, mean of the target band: 153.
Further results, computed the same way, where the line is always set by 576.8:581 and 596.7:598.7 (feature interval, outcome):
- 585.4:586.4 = 0.048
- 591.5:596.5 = -0.043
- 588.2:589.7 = 0.427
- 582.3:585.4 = -0.068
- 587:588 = -0.016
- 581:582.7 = -0.027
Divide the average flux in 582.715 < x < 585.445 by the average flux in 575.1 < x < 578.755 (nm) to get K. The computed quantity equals 1.03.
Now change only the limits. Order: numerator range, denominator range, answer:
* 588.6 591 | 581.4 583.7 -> 0.78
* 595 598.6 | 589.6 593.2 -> 1.05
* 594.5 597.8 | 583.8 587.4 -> 1.03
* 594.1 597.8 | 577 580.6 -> 1.03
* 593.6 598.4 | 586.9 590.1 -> 1.20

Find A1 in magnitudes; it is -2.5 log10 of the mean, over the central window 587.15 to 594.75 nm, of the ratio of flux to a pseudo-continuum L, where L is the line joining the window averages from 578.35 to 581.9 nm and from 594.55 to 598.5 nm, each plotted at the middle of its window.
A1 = 0.08 mag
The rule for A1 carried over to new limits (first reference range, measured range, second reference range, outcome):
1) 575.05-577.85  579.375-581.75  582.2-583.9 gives 0.01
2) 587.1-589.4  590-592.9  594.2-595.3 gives -0.05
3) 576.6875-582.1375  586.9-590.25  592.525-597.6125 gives 0.19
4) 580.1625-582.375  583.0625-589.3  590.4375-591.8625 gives 0.06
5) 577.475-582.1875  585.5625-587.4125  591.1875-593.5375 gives 0.03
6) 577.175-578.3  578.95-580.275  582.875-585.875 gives 0.00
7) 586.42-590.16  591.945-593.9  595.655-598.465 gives -0.08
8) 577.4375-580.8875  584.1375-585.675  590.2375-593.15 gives 0.00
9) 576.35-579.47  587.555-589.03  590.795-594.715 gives 0.14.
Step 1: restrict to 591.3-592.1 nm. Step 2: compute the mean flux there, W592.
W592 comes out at 184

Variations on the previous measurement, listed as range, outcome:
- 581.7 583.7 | 189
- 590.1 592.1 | 182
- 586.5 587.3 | 185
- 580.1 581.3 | 189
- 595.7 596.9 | 189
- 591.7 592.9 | 187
